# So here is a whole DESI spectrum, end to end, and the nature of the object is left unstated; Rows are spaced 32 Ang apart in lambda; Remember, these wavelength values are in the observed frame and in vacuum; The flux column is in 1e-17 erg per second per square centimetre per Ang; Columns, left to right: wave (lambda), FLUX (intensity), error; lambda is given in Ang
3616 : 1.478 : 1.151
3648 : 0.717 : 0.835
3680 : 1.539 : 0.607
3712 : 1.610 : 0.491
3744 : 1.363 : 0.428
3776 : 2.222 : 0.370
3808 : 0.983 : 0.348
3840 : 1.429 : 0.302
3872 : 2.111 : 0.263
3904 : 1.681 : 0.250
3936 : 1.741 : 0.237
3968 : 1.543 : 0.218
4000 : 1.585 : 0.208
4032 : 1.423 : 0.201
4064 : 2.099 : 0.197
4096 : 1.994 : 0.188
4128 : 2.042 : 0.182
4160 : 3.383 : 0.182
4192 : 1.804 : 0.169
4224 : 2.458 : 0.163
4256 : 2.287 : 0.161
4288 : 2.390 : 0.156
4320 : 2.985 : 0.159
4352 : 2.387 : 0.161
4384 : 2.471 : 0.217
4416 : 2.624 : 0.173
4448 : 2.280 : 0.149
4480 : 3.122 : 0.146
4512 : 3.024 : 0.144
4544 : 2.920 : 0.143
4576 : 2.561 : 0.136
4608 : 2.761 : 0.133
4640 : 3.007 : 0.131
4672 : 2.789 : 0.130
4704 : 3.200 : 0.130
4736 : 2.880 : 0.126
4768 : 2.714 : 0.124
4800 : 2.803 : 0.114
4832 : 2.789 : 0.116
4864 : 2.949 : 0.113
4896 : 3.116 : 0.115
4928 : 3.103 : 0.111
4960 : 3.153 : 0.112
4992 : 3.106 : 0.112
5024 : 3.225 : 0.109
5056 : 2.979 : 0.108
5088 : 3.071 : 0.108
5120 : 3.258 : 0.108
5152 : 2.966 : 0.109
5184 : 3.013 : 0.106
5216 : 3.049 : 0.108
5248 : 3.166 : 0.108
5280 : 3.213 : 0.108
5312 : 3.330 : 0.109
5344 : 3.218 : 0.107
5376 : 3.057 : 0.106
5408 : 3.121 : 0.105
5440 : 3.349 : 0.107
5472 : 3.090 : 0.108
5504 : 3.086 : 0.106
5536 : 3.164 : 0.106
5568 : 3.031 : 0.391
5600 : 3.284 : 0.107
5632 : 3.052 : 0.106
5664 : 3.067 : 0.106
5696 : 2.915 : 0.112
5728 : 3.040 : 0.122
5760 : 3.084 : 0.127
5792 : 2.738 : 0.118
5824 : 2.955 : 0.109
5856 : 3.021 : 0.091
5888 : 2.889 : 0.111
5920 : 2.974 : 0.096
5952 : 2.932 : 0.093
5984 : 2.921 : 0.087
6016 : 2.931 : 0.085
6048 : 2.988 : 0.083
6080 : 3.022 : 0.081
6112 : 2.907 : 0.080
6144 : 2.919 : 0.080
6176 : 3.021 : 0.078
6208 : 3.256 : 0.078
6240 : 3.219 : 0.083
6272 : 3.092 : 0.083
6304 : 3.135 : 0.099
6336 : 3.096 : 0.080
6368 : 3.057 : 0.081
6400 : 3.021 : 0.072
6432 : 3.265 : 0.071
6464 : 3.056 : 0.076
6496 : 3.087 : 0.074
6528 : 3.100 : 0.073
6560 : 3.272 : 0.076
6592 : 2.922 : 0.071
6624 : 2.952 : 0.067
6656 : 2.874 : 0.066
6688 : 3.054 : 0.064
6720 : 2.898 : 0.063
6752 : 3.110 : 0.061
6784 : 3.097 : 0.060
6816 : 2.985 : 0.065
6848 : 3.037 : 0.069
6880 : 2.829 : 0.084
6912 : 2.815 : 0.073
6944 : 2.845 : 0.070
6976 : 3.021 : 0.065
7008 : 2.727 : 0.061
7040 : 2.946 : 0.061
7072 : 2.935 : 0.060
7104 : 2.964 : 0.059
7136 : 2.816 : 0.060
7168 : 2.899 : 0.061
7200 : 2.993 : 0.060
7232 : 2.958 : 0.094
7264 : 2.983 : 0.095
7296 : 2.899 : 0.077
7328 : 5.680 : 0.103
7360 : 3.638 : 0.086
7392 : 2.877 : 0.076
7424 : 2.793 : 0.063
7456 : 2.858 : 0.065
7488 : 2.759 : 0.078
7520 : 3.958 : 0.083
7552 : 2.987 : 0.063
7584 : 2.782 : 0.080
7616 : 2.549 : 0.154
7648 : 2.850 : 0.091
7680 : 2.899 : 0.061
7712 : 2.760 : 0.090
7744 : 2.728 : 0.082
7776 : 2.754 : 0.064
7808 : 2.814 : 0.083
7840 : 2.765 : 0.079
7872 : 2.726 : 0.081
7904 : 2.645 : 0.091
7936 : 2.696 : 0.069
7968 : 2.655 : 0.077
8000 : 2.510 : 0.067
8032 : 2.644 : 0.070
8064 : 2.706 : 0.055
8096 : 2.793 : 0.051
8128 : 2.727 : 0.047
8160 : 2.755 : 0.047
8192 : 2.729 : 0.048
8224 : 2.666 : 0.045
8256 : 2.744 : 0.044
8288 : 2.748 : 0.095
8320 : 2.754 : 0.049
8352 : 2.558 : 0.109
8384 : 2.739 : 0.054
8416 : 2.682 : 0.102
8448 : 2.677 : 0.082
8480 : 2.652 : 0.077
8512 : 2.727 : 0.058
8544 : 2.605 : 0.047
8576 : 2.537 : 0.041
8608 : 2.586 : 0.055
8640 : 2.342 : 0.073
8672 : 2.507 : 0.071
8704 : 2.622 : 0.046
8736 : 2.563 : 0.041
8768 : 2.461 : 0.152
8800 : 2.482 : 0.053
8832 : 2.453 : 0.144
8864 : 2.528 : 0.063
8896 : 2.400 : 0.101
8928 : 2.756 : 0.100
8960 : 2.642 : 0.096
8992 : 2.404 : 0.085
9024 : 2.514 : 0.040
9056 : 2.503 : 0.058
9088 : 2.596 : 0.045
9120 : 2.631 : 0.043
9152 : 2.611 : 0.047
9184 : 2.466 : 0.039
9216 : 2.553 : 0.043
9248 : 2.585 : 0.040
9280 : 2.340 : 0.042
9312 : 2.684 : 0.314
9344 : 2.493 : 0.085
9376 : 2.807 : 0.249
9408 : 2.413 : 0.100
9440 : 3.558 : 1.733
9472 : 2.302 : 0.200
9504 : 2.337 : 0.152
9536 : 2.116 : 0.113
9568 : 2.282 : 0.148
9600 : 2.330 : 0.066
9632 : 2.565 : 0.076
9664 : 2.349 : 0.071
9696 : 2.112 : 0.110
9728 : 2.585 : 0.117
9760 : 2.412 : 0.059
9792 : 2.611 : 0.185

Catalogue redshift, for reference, 0.12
